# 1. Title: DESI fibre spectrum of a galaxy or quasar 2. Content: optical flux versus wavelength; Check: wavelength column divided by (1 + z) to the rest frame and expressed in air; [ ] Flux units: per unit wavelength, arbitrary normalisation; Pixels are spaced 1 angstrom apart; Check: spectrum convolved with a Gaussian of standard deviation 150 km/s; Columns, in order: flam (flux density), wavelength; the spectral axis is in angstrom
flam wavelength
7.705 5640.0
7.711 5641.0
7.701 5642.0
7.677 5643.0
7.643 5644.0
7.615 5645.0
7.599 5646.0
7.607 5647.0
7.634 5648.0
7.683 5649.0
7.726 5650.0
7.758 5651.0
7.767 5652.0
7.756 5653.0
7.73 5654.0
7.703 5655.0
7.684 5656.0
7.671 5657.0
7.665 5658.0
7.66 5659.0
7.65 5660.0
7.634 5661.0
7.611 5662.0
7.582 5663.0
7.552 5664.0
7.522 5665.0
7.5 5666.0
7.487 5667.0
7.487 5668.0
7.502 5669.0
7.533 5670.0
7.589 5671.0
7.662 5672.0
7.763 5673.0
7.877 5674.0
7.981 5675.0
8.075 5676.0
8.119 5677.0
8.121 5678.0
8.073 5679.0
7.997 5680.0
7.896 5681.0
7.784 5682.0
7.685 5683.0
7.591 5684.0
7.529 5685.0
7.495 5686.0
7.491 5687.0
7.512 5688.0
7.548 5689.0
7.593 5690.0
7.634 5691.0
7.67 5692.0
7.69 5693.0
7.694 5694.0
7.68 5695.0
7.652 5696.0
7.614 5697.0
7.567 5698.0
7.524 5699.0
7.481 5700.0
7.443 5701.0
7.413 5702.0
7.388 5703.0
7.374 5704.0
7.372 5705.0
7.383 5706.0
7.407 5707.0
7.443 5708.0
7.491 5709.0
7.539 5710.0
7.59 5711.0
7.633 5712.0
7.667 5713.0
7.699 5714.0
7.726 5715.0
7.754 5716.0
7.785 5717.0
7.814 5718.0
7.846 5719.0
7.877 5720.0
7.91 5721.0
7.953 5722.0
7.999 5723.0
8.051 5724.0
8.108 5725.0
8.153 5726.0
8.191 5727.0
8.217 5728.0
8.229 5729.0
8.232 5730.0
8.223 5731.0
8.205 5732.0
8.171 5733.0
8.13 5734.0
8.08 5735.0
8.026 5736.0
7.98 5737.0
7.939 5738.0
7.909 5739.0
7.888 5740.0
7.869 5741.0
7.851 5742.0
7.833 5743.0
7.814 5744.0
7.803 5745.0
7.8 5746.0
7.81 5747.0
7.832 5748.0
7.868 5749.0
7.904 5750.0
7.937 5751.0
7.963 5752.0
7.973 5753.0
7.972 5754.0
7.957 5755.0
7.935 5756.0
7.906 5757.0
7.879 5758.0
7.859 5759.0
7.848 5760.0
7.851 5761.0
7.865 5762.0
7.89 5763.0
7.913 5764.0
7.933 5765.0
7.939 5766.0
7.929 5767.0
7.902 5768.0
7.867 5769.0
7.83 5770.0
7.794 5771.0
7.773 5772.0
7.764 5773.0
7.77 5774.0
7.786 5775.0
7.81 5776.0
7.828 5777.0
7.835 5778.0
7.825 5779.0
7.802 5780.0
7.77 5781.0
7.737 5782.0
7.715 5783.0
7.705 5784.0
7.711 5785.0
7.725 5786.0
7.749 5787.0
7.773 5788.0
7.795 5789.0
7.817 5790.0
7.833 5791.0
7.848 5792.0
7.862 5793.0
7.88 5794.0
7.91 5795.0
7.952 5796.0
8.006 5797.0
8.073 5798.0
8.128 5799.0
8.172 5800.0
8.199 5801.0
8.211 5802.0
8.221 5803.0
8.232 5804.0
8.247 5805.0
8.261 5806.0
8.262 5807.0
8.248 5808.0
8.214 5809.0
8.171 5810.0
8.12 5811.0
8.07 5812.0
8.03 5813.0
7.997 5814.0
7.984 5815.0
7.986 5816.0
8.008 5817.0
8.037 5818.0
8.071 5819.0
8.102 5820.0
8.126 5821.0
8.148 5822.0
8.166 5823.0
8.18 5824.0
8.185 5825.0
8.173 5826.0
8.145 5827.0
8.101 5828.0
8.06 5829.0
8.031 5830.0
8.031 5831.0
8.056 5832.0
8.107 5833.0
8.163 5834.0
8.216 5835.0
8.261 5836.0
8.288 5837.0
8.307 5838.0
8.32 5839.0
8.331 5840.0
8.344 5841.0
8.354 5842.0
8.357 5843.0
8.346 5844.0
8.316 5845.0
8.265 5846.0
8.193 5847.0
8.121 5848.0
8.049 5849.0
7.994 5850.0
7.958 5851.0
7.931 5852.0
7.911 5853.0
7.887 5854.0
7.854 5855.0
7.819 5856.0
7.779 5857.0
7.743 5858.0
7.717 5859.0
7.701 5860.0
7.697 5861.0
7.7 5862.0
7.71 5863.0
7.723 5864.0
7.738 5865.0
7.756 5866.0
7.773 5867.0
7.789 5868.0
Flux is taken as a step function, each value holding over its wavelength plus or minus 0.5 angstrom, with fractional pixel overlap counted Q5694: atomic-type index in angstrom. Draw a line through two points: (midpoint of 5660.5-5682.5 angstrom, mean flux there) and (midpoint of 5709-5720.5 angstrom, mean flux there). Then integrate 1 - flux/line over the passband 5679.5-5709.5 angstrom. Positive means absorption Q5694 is 0.6 angstrom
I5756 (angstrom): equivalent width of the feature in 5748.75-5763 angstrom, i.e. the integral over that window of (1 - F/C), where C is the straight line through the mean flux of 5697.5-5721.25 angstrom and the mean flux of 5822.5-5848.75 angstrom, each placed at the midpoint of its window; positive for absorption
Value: -0.2 angstrom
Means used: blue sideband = 7.59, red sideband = 8.21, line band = 7.91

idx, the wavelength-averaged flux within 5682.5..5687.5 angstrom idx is 7.56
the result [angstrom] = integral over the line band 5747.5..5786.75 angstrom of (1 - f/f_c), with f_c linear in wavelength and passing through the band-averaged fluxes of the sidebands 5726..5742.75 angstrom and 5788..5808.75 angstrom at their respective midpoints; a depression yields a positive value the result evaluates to 1.0 angstrom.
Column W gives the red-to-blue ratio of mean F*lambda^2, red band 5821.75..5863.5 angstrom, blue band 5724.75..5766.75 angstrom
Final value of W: 1.05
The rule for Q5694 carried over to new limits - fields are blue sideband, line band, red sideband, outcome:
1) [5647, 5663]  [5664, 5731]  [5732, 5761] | 0.65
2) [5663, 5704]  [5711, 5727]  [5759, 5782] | -0.28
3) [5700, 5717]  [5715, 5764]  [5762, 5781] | -1.74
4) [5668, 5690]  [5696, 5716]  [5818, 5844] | 0.77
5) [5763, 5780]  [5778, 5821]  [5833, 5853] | 0.00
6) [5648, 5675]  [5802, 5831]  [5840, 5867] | -0.82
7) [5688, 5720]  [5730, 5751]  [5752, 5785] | -0.59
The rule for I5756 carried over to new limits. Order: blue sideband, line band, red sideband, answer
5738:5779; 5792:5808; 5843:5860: -0.4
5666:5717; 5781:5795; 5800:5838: 0.4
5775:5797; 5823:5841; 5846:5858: -0.6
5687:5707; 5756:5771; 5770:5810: -0.1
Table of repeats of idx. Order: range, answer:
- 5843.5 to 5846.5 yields 8.31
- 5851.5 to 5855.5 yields 7.9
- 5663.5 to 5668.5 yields 7.51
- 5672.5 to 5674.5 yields 7.82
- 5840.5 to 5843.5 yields 8.35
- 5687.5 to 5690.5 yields 7.55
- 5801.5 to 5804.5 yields 8.22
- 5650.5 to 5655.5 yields 7.74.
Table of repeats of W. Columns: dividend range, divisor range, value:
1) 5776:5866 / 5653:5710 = 1.10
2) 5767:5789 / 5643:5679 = 1.05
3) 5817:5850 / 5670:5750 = 1.10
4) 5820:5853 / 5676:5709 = 1.13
